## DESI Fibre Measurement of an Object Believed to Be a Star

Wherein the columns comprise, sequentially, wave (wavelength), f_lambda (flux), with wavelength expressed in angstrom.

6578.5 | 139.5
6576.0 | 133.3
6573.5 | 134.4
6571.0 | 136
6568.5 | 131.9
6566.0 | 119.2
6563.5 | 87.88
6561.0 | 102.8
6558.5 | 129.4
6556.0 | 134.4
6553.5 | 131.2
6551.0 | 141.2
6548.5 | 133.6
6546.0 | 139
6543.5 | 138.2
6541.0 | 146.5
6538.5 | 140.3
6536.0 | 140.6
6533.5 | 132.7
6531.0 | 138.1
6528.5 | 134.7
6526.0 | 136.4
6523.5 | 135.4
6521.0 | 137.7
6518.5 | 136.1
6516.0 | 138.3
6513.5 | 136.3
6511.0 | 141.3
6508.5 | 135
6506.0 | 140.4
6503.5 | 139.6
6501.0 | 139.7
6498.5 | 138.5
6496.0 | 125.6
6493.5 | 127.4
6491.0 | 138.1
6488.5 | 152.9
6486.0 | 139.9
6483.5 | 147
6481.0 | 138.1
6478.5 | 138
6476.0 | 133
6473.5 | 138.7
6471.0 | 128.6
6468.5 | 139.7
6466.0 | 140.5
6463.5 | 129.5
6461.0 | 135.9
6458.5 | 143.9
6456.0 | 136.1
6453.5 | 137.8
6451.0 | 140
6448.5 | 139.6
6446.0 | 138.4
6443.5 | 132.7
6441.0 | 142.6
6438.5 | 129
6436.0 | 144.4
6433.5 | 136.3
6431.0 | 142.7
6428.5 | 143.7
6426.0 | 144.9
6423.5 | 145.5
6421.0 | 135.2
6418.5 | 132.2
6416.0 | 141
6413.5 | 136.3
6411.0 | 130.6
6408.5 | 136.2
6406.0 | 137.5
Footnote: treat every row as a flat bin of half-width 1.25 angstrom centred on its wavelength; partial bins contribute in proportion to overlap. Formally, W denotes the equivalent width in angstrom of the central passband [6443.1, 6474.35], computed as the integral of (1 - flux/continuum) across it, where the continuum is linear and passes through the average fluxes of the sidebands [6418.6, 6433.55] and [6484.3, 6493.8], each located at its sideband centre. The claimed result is 0.9 angstrom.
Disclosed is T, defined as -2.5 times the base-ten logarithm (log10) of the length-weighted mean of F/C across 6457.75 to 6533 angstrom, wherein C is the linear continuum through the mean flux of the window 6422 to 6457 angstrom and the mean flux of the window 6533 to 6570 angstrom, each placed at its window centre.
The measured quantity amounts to -0.02 mag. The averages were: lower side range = 140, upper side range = 130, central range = 137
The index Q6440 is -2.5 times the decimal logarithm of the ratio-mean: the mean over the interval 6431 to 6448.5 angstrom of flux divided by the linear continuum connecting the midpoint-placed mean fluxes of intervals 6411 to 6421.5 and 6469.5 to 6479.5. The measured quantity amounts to -0.02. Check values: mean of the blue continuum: 136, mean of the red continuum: 135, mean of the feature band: 138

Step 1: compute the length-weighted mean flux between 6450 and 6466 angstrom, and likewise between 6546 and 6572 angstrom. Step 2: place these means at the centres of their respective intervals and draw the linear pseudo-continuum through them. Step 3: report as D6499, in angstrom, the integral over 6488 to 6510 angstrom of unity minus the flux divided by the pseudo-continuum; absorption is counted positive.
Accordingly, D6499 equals -0.7 angstrom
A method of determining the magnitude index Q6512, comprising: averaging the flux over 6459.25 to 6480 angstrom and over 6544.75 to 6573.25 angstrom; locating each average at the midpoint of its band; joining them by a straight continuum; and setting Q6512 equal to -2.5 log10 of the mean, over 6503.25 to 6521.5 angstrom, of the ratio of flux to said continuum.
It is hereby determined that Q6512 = -0.055 mag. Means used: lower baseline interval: 136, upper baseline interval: 126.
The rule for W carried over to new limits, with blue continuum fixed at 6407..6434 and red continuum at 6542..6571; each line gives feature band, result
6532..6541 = -0.74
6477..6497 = -0.84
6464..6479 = -0.20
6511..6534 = -1.20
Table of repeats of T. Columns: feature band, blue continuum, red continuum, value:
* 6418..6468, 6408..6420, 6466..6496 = -0.02 mag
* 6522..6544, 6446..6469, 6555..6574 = -0.10 mag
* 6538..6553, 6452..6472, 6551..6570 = -0.13 mag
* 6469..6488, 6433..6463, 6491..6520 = -0.01 mag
